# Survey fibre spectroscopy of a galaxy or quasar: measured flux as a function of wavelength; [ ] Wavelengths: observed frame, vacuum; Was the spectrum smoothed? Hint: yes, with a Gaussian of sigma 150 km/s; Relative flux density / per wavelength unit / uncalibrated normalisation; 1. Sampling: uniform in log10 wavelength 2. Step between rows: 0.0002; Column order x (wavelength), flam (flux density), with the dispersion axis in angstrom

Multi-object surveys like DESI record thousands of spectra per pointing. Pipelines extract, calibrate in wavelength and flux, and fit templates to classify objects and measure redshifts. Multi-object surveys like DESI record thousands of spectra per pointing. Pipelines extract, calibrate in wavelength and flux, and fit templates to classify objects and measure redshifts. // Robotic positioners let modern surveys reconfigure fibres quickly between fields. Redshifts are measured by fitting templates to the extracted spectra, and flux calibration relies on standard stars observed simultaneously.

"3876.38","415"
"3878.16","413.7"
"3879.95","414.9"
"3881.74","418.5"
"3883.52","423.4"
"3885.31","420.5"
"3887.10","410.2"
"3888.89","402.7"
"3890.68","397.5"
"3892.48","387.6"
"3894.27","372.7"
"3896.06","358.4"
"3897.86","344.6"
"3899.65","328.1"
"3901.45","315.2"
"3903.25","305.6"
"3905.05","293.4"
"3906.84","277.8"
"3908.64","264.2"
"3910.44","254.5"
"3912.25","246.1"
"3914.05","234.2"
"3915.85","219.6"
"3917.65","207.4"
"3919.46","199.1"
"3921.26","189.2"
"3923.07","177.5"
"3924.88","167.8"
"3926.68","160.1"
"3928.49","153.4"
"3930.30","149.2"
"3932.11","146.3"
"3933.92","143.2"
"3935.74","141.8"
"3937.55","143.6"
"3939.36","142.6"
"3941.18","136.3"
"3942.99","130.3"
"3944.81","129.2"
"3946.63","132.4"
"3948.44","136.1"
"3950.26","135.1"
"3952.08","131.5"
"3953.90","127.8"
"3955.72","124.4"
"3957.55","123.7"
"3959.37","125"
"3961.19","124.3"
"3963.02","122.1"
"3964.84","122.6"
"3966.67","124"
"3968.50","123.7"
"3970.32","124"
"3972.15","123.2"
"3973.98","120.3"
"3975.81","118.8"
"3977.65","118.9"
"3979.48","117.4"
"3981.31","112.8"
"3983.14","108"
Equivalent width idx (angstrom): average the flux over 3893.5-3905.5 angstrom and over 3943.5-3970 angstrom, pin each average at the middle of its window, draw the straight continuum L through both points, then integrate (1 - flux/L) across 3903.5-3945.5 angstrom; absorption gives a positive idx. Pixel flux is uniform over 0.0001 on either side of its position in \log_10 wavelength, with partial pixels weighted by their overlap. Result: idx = 9.7 angstrom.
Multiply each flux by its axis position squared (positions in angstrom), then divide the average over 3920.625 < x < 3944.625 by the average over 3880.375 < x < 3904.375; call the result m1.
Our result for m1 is 0.41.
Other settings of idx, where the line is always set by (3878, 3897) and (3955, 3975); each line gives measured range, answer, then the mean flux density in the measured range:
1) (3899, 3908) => 1.1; 302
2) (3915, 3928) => 4.3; 187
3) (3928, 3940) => 4.5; 146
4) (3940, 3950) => 3.1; 133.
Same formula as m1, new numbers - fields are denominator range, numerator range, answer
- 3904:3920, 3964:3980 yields 0.51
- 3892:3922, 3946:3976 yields 0.46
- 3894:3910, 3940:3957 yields 0.43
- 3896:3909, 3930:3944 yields 0.46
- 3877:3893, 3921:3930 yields 0.41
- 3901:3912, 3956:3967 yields 0.45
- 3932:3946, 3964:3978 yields 0.89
